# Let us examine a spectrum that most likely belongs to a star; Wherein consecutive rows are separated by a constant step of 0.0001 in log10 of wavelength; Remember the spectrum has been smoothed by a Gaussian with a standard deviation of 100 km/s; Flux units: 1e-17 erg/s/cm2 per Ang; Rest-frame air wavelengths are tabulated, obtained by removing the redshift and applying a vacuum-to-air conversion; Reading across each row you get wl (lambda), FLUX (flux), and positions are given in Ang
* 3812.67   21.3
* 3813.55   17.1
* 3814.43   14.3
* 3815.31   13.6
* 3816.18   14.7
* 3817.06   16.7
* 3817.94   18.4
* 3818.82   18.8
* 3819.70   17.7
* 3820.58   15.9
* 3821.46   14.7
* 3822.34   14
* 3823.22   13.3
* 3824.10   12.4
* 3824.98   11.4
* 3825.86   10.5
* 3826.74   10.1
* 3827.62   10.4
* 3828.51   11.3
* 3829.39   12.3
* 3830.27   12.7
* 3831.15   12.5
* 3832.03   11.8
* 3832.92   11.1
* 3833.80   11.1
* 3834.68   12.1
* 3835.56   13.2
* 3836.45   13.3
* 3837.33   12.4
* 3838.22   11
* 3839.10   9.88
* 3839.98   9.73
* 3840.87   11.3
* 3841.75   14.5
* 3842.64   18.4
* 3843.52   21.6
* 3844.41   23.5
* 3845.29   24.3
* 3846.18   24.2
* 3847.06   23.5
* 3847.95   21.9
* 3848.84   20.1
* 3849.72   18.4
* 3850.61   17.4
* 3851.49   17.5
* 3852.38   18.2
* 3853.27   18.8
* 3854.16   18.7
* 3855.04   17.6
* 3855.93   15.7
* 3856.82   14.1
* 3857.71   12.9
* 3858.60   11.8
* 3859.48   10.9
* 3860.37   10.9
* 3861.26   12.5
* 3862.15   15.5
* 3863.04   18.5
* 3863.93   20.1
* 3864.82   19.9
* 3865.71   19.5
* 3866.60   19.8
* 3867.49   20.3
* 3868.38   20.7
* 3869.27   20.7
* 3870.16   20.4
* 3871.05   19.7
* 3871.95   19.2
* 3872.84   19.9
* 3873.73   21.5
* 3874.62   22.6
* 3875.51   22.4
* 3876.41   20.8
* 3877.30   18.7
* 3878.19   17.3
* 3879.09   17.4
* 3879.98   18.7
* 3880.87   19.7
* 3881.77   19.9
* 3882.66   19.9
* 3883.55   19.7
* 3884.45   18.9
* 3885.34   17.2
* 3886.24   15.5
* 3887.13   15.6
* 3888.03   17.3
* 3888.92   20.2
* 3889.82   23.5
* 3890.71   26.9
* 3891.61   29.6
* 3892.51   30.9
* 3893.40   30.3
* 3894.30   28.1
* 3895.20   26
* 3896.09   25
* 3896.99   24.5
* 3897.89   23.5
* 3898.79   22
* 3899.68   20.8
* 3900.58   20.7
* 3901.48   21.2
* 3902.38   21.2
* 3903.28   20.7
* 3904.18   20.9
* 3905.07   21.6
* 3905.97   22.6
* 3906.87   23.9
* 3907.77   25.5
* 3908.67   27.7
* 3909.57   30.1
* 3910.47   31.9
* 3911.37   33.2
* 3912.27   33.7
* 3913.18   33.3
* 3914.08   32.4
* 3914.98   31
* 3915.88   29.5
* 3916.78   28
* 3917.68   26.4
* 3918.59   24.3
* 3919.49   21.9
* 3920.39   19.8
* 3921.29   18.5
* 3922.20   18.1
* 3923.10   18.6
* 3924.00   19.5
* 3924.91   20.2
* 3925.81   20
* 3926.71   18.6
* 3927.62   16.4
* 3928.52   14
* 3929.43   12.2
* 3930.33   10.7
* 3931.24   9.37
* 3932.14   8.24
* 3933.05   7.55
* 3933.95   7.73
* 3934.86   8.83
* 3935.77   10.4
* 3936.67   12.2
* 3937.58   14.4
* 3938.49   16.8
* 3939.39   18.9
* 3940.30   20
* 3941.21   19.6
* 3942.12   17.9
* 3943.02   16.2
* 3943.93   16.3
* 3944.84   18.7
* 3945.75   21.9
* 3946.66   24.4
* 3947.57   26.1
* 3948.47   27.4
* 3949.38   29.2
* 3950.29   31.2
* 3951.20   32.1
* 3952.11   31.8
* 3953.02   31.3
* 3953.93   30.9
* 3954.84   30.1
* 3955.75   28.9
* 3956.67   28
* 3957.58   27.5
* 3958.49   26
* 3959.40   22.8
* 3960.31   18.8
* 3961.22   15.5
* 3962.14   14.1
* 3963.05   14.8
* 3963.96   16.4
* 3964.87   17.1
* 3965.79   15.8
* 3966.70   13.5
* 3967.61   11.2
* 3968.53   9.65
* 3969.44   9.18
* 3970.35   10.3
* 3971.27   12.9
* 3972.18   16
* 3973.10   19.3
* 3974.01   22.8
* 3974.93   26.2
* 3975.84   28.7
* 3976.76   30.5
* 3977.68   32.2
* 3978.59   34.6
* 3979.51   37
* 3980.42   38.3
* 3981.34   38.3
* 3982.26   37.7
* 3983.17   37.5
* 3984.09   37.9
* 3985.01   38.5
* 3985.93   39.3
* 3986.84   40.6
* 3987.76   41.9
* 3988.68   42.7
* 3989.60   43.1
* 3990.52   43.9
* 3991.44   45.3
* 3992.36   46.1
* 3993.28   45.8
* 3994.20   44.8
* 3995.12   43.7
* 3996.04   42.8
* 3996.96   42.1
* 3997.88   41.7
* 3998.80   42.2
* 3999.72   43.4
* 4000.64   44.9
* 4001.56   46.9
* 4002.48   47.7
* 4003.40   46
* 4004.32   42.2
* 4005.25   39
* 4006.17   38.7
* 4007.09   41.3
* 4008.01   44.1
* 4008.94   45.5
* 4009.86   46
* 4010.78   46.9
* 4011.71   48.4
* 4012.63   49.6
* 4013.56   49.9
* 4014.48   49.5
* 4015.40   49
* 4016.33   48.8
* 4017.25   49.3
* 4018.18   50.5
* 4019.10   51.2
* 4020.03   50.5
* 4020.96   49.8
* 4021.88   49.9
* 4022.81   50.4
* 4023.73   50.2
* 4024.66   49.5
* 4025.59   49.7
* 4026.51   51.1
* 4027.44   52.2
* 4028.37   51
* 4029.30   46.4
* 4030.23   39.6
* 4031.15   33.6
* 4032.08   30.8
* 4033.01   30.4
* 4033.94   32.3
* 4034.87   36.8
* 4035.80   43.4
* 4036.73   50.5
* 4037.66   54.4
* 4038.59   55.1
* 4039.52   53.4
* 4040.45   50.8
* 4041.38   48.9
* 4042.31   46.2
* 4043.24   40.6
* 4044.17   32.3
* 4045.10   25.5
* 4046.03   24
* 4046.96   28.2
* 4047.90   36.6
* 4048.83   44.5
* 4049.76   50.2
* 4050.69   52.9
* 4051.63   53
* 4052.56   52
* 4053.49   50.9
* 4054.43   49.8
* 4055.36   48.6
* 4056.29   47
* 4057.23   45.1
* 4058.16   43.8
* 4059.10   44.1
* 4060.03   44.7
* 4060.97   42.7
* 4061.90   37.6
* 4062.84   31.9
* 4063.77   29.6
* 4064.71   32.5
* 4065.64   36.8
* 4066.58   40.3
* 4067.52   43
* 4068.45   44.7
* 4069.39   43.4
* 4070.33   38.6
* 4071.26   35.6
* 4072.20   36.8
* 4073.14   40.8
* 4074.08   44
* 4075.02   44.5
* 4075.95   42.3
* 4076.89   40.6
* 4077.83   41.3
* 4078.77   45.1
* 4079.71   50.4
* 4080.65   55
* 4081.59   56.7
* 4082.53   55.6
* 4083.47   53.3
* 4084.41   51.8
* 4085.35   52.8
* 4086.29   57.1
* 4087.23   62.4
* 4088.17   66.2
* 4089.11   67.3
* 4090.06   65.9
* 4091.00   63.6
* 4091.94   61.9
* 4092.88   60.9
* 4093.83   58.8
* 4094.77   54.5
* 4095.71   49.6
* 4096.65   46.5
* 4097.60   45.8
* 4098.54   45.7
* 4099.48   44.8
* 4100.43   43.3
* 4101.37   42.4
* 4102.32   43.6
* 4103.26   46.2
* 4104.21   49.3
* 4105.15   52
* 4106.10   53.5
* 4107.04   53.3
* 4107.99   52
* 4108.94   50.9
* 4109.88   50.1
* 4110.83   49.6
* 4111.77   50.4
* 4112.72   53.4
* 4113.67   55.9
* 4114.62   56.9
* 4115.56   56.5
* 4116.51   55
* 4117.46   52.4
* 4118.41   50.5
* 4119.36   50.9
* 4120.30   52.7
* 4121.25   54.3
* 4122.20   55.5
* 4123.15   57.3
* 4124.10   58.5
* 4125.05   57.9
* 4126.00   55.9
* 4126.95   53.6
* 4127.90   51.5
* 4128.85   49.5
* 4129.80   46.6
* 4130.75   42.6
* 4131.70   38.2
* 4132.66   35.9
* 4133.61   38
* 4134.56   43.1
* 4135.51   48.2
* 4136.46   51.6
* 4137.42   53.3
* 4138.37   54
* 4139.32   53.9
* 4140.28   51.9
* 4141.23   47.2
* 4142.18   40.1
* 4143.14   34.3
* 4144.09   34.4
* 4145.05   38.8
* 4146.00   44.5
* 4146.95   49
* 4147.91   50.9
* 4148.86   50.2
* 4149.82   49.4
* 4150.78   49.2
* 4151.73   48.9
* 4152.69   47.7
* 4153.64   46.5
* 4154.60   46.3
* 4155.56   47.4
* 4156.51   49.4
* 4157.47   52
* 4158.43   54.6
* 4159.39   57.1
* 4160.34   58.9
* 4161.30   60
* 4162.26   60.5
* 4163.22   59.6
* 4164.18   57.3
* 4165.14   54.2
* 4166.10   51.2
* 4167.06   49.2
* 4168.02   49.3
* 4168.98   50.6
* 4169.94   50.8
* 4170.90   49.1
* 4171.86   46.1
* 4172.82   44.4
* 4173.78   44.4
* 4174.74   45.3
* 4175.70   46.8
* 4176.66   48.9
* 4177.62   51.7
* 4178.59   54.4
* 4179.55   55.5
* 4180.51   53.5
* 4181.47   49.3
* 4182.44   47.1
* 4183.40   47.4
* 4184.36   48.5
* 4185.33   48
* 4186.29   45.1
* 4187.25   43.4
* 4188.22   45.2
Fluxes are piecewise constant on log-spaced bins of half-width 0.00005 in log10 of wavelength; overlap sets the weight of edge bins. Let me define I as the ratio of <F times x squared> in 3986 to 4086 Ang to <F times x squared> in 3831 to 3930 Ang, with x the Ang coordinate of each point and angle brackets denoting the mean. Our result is 2.38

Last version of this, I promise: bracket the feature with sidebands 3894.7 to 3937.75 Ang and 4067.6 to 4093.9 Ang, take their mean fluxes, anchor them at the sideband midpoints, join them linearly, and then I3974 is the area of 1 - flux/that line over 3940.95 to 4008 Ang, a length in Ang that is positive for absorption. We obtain 3.25 Ang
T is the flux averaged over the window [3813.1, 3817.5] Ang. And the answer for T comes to 15.3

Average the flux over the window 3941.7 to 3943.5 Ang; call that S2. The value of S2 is 17.1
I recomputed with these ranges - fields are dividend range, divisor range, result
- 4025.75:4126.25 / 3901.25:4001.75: 1.95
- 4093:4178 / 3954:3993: 1.94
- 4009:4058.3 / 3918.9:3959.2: 2.39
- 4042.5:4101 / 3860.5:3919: 2.24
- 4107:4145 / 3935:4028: 1.58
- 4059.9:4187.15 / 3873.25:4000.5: 2.17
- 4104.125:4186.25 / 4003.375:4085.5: 1.18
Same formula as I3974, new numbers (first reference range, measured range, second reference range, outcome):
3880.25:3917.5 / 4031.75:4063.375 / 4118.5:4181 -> -2.8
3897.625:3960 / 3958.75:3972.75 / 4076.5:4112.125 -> 6.8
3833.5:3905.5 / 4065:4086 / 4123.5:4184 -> -2.1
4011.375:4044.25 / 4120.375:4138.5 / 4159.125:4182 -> 0.2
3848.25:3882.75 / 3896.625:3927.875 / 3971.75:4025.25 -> 2.8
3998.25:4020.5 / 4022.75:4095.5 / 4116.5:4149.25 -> 1.5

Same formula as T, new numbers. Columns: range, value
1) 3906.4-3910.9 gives 27.8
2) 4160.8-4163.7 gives 59.9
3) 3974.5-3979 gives 30.4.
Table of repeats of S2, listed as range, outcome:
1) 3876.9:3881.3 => 18.4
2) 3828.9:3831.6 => 12.5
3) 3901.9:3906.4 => 21.4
